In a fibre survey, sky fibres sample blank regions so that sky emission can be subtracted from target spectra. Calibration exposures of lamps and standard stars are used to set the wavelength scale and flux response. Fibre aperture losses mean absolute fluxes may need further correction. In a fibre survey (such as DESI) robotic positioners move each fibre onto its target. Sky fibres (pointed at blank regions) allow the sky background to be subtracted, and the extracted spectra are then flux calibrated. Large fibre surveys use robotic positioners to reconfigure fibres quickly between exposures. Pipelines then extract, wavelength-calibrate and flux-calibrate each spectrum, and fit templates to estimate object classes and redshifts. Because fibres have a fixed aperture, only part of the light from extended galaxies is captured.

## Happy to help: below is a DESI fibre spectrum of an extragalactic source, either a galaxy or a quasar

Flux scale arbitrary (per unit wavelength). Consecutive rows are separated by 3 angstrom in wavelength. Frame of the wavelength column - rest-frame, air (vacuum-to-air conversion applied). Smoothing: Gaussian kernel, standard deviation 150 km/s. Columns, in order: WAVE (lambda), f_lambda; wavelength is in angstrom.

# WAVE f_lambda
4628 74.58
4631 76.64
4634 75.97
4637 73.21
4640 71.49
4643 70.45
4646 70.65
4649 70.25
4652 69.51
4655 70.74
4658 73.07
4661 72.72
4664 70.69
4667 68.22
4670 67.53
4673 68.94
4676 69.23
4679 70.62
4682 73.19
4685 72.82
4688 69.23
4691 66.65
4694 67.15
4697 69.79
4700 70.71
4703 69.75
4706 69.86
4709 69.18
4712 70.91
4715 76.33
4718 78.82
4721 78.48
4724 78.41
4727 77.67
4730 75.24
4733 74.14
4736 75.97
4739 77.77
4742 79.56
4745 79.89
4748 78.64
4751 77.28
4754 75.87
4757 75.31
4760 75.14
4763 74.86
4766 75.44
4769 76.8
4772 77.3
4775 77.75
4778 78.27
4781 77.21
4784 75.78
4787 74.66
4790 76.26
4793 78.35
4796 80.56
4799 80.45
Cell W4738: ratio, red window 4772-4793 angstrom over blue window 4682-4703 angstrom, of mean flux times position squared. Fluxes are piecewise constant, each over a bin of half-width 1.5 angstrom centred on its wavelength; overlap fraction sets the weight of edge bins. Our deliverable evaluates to 1.15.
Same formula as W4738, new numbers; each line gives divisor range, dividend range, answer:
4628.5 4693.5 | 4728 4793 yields 1.13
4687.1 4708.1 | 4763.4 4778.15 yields 1.15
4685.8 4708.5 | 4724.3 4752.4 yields 1.14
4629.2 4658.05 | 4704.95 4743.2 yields 1.08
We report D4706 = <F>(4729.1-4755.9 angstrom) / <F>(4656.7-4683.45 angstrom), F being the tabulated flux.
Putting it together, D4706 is 1.1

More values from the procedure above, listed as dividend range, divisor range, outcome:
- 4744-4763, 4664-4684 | 1.10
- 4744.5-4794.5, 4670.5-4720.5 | 1.08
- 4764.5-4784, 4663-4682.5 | 1.11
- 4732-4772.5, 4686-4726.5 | 1.06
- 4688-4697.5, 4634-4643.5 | 0.94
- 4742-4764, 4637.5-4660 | 1.08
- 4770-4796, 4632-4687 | 1.09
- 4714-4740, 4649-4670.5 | 1.09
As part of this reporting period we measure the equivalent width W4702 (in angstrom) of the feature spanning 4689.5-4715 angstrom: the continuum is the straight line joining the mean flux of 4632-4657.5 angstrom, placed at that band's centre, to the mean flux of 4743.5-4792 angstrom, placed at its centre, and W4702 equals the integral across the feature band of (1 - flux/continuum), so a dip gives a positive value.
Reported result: 1.5 angstrom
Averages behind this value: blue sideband 71.7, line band 69.7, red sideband 76.7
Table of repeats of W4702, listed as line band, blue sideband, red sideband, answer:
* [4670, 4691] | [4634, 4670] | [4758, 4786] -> 0.63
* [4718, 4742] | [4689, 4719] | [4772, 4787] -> -1.39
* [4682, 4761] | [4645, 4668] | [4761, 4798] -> -0.16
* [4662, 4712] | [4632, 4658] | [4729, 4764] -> 2.78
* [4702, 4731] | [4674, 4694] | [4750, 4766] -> -0.81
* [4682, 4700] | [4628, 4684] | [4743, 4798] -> 0.86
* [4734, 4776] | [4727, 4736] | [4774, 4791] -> -0.53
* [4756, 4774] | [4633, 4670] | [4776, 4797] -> 0.09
